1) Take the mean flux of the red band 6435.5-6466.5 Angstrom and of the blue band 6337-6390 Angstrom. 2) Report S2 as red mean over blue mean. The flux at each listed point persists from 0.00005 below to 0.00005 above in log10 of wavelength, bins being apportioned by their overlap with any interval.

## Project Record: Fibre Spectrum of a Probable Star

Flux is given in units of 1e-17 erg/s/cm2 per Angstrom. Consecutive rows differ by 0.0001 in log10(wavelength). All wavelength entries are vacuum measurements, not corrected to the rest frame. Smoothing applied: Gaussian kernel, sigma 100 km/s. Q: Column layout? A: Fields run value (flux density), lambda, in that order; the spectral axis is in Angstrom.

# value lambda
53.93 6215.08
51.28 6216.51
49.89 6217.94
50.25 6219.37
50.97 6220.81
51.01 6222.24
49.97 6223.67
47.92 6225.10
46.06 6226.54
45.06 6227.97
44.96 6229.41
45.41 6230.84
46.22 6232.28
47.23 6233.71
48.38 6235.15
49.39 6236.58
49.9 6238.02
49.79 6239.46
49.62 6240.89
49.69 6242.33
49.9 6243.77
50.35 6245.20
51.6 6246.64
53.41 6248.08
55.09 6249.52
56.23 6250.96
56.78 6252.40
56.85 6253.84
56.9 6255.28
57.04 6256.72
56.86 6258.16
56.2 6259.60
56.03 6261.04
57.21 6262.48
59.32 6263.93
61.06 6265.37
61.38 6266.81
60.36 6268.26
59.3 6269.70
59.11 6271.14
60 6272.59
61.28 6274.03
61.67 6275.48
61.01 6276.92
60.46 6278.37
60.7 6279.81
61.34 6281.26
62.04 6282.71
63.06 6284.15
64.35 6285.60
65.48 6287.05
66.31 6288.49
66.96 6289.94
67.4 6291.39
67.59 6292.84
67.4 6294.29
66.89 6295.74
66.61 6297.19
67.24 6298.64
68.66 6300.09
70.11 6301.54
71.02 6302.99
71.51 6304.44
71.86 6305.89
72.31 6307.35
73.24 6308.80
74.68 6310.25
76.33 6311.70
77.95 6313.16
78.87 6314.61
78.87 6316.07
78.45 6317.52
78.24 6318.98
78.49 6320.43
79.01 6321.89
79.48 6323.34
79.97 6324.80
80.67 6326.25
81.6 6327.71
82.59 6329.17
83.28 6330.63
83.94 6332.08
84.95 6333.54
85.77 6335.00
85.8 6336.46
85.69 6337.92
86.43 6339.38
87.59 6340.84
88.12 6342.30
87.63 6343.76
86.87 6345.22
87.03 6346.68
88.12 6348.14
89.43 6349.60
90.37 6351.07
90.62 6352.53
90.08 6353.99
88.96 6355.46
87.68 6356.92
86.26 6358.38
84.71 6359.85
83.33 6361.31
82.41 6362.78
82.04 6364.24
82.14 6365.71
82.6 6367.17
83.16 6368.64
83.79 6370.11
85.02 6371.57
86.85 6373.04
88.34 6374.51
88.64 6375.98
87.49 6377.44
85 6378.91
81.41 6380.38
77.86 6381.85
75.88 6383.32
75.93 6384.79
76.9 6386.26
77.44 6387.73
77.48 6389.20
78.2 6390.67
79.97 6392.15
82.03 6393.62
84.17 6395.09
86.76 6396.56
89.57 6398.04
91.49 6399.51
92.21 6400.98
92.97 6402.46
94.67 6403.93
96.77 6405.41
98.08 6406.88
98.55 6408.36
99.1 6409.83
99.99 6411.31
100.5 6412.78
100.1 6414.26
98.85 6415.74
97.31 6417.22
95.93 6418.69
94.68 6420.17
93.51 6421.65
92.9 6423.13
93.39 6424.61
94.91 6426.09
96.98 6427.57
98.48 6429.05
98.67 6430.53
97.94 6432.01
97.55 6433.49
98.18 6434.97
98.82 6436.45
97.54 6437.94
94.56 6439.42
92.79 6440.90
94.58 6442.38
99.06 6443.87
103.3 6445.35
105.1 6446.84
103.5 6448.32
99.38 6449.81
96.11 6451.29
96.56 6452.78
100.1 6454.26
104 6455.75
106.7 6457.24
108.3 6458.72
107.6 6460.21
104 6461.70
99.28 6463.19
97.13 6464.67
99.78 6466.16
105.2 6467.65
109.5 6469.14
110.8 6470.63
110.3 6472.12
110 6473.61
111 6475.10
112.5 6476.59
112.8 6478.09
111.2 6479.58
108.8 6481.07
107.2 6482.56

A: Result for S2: 1.19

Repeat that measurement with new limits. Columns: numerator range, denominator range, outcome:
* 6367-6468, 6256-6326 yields 1.39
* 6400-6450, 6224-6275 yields 1.82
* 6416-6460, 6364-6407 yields 1.16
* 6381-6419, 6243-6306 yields 1.45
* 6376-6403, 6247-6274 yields 1.44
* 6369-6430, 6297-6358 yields 1.10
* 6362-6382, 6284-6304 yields 1.25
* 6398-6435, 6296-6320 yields 1.31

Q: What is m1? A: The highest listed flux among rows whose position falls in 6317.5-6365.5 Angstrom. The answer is 90.62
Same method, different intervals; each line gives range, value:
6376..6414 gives 100.5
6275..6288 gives 65.48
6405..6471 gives 110.8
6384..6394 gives 82.03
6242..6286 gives 64.35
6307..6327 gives 80.67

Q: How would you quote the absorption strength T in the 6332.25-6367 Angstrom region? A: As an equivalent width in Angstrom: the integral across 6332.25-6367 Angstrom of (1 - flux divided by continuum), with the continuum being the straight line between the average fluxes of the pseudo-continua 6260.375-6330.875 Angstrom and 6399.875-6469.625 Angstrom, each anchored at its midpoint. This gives -2.6 Angstrom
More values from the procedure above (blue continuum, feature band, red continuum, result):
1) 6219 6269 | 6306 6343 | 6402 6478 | -4.4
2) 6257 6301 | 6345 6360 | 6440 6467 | -1.9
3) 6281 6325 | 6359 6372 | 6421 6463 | 0.1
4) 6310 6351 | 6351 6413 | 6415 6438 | 2.5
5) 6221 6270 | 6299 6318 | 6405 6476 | -1.6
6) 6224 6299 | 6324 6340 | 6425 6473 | -2.2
